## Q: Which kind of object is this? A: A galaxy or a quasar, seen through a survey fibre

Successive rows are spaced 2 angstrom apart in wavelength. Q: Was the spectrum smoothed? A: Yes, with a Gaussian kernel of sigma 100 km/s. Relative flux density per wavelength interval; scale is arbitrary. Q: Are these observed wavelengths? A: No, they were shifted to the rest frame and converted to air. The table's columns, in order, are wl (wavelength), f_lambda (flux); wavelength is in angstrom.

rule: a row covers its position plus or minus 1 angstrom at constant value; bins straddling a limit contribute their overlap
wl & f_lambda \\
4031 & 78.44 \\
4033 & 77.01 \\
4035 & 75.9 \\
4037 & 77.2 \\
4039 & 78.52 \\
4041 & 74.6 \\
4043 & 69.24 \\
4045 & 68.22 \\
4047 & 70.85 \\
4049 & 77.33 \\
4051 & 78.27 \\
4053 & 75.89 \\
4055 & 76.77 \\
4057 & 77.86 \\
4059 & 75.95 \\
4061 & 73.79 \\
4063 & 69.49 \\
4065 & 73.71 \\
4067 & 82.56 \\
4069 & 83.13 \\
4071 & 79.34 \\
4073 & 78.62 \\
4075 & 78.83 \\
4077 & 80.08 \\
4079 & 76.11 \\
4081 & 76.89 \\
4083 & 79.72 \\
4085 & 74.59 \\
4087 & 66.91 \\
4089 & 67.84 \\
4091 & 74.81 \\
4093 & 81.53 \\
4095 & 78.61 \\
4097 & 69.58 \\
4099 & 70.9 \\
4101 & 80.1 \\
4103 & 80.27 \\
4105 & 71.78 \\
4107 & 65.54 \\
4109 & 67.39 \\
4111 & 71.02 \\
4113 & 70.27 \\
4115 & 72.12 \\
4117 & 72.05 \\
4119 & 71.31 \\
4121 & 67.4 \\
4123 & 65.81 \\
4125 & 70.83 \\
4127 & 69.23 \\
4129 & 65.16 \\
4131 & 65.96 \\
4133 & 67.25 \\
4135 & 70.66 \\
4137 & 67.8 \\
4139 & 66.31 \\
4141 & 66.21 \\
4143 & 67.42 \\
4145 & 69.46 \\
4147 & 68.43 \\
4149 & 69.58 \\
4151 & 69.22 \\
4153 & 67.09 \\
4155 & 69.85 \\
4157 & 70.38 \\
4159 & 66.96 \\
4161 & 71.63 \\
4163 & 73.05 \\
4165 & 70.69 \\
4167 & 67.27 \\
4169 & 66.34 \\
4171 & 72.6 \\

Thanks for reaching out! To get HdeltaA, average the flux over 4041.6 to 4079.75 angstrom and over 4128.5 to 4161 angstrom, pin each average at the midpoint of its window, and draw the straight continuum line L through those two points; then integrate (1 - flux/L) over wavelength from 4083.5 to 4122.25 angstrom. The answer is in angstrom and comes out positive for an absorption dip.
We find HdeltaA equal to -0.1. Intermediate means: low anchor 76.1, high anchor 68.1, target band 72.4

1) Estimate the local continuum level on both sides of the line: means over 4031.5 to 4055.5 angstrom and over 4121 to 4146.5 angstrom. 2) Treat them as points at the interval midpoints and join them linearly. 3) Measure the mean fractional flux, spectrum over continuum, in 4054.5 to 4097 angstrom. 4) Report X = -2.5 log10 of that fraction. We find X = -0.06 mag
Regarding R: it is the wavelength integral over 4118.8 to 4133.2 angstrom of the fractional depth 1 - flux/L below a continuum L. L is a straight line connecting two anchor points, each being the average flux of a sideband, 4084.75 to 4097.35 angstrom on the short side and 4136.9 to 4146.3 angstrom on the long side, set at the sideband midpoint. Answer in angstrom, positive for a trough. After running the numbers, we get 0.3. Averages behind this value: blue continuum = 73.5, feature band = 67.7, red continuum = 67.4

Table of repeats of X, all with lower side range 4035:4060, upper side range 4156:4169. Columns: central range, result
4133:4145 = 0.05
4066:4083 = -0.08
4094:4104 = -0.05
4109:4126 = 0.03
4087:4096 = -0.02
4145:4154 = 0.03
